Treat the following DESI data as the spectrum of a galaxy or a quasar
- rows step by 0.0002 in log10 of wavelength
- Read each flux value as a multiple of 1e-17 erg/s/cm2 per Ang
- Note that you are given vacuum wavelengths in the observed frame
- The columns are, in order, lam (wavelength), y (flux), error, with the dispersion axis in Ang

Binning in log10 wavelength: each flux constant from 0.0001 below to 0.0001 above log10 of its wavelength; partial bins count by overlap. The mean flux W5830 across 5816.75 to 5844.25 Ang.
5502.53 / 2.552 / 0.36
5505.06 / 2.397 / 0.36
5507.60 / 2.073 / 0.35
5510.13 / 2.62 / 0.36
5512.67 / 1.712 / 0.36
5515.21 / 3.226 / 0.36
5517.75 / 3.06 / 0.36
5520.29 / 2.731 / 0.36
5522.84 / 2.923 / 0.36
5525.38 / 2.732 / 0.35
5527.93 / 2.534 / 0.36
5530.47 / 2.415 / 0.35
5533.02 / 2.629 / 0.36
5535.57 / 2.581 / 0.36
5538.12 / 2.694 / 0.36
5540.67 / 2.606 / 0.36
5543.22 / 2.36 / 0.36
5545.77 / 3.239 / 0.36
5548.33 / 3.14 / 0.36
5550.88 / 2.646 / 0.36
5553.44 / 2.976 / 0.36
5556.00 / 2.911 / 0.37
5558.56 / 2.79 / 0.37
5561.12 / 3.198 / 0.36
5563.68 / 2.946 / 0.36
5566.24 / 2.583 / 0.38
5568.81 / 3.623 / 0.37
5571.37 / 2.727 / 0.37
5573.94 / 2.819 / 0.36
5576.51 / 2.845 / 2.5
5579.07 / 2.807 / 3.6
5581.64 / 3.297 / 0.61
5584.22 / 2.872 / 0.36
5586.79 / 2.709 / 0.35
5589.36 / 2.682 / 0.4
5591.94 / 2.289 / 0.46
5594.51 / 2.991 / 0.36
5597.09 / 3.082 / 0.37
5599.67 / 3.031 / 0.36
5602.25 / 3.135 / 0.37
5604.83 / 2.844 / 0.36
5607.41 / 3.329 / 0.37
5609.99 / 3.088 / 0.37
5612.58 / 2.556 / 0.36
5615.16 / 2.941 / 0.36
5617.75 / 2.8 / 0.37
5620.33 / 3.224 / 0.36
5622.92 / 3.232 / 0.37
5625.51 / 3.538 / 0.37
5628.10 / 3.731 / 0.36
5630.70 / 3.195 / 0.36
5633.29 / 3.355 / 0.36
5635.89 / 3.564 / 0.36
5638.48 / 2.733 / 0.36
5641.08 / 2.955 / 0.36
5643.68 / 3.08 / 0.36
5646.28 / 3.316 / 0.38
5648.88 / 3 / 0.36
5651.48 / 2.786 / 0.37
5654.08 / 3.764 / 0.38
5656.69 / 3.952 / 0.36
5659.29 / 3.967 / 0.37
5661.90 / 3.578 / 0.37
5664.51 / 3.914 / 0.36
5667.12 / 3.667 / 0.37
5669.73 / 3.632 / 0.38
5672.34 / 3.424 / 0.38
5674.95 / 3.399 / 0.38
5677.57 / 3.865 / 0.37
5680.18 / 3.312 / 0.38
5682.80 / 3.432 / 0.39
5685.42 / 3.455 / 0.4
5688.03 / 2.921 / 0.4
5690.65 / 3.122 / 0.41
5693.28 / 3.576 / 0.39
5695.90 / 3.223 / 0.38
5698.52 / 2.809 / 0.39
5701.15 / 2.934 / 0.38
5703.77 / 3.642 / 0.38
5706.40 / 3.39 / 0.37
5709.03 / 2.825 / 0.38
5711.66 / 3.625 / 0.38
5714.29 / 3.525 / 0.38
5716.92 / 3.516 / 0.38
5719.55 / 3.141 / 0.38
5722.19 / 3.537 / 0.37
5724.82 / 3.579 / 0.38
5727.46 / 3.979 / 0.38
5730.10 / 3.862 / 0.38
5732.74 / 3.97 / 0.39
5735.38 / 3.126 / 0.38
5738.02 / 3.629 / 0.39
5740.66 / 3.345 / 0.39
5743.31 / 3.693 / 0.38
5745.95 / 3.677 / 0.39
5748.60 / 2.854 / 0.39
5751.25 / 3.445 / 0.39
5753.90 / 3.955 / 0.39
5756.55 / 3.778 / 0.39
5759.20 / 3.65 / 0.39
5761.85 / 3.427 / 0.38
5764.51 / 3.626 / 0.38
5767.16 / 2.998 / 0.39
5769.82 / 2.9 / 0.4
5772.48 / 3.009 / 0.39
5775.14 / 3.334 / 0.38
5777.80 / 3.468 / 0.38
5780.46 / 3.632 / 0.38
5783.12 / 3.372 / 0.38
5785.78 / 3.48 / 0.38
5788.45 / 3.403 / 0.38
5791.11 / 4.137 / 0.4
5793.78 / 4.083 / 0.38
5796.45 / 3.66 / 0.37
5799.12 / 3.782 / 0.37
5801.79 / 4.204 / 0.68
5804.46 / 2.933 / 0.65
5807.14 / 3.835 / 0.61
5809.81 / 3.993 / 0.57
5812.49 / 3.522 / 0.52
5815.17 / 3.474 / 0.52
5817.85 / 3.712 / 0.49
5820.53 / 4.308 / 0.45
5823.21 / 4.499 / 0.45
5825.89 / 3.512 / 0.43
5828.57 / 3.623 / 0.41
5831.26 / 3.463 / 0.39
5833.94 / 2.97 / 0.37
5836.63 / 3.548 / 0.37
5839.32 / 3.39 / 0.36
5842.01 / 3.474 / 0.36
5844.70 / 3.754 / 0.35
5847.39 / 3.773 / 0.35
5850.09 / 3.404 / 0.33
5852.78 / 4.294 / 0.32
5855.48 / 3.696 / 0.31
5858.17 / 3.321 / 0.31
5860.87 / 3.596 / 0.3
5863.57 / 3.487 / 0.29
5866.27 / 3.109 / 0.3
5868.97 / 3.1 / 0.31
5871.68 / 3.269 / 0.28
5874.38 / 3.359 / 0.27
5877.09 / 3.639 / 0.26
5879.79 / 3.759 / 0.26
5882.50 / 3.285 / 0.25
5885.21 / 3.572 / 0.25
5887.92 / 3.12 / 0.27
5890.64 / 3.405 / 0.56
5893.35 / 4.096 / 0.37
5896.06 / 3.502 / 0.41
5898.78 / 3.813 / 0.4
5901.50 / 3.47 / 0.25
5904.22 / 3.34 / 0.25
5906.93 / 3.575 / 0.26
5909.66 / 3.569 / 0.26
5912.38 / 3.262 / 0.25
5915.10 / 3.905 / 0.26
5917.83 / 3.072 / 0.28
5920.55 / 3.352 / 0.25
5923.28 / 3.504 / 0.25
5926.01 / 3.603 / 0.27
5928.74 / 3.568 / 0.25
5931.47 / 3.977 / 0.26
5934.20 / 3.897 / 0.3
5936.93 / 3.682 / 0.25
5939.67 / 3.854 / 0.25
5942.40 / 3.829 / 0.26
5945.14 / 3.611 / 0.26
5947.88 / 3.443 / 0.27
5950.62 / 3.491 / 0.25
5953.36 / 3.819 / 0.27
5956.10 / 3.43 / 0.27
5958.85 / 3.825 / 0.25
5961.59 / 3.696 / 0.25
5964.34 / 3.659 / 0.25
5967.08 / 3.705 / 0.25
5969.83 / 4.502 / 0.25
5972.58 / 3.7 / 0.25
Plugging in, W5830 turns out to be 3.65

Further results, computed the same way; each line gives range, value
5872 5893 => 3.47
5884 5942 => 3.58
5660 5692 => 3.48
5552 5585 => 2.95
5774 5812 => 3.66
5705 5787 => 3.46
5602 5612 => 3.06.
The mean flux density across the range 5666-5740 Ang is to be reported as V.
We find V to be 3.43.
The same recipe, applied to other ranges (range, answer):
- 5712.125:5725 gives 3.46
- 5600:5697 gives 3.31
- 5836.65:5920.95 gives 3.51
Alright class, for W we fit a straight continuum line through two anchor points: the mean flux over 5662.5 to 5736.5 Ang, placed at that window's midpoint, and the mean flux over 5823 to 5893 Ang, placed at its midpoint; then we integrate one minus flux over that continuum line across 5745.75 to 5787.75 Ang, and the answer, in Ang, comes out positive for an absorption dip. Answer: 0.80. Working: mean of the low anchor 3.45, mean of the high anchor 3.51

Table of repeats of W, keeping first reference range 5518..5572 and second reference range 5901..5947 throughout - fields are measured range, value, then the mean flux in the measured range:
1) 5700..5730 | -2.7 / 3.45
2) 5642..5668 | -3.8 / 3.49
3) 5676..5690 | -1.3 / 3.38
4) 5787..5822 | -4.5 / 3.77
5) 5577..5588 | -0.1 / 2.92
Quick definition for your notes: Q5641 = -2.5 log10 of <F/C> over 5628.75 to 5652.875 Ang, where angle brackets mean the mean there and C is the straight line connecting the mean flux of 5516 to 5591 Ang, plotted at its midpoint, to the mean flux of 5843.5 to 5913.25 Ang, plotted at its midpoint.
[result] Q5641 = -0.04 mag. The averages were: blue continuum 2.83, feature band 3.13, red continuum 3.52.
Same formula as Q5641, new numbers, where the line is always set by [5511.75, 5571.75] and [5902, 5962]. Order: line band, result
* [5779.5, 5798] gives -0.12 mag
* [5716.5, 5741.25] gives -0.13 mag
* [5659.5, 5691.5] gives -0.14 mag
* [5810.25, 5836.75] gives -0.09 mag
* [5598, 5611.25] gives -0.06 mag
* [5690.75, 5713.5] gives -0.04 mag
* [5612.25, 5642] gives -0.07 mag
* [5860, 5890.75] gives 0.03 mag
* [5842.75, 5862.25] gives -0.08 mag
